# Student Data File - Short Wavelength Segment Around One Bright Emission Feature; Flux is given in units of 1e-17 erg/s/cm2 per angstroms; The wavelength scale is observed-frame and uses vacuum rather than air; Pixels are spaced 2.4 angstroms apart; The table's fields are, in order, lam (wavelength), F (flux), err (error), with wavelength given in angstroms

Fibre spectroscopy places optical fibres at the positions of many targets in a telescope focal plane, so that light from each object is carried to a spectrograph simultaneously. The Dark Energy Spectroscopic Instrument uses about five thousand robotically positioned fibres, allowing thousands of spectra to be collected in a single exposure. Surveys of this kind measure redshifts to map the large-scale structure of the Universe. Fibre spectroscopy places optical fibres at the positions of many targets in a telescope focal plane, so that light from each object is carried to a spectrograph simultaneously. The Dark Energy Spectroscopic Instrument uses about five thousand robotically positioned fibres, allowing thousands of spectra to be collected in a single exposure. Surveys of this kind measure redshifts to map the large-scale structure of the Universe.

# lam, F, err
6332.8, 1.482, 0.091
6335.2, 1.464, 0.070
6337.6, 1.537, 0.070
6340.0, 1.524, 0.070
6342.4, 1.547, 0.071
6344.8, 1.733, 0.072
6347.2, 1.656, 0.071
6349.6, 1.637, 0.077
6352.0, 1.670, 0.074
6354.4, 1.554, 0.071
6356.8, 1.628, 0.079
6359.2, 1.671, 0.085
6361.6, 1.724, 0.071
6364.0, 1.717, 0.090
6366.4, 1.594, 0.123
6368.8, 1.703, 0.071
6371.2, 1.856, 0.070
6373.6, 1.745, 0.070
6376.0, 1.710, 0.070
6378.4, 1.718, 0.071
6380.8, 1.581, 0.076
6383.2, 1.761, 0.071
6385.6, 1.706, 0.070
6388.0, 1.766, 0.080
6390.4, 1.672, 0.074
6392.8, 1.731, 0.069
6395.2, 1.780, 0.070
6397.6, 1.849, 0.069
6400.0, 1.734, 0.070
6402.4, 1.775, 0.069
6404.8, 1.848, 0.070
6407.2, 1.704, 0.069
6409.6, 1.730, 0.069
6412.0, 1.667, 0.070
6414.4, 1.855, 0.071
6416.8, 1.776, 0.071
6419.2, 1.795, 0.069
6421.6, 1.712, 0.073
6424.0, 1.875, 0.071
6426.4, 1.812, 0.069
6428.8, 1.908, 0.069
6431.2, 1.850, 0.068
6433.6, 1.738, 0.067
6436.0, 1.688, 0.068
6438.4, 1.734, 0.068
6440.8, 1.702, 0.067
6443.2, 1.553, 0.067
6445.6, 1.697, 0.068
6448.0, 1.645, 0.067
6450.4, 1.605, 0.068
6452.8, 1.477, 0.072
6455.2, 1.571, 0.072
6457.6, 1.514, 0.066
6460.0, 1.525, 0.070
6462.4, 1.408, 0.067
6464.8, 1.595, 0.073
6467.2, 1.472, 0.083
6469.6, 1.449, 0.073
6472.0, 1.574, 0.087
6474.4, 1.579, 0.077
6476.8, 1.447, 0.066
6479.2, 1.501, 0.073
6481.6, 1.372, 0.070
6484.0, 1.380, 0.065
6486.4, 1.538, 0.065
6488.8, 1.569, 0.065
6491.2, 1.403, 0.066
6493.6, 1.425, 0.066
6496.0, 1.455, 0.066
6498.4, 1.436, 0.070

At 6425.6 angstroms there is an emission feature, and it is C III] 1909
